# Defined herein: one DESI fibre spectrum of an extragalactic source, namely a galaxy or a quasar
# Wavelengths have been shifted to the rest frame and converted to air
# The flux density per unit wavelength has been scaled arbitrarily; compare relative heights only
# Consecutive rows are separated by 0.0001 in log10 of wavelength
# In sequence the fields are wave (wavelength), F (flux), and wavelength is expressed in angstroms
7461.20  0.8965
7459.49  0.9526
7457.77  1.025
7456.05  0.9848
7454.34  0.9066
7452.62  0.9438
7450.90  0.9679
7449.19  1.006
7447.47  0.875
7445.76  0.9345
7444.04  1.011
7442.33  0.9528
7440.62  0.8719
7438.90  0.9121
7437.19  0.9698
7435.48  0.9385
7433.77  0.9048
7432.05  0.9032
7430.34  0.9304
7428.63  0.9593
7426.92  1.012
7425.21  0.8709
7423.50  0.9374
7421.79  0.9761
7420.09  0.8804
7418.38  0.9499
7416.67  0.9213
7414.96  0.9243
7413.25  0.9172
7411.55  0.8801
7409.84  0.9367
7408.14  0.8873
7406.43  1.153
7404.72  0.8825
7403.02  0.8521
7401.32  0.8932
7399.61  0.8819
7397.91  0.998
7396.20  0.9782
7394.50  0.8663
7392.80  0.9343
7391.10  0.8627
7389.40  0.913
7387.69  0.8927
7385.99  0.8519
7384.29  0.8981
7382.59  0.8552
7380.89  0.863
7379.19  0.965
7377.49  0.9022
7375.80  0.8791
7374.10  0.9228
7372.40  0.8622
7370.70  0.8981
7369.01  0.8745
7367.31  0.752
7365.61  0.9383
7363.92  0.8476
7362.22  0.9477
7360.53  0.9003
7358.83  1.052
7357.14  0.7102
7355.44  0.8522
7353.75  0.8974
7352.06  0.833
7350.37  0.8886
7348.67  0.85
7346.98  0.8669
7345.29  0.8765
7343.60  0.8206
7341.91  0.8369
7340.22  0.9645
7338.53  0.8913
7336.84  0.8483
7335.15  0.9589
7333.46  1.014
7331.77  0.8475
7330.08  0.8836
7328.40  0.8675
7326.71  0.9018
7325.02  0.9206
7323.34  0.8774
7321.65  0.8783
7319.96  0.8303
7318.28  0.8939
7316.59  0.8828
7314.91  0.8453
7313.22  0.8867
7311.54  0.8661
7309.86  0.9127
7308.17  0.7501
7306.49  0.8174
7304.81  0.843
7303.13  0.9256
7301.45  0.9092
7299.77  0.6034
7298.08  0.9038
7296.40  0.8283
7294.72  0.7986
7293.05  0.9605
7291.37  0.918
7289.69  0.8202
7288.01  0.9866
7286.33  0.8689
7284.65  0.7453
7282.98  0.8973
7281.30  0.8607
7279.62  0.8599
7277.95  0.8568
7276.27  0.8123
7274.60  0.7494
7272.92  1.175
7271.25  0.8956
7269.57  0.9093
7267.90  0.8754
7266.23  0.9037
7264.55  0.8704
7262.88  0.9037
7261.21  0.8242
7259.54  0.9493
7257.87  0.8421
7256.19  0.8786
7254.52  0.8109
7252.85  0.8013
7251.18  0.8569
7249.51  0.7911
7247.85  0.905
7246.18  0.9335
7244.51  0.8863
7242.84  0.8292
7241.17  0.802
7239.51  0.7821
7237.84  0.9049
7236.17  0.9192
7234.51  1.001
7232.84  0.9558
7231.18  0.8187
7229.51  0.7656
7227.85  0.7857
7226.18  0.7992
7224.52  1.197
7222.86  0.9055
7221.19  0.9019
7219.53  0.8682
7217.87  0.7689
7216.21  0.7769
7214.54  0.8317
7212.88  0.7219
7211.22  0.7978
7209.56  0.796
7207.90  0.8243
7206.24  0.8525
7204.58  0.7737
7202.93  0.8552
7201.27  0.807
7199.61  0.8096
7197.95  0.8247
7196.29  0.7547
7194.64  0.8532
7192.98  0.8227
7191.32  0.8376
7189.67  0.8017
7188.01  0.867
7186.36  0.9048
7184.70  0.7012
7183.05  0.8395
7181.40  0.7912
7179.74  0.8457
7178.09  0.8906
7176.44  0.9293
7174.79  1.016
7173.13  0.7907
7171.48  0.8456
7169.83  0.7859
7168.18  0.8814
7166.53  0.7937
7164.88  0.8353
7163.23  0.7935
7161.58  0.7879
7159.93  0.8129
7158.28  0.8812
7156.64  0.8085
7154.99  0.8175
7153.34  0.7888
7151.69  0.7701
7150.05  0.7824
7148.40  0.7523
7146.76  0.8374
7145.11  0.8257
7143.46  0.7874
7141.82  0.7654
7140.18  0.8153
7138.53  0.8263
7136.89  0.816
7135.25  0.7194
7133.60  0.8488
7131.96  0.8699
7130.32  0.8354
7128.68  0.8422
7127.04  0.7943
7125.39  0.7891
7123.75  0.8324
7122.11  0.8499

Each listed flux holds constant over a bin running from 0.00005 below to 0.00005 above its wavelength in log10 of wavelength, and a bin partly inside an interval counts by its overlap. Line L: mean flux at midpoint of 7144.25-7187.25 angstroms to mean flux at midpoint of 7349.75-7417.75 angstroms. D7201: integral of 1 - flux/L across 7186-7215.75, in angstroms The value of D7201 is 0.78 angstroms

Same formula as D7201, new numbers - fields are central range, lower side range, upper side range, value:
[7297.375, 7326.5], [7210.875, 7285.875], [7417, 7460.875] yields 1.1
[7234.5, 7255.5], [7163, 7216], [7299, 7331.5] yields -0.4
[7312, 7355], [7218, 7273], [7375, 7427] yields 0.9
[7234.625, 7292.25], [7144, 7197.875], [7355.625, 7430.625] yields -0.8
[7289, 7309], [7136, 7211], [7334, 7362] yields 0.6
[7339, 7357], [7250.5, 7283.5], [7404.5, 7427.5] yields 0.9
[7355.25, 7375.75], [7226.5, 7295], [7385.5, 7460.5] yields 0.7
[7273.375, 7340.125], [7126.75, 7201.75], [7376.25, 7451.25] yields 1.0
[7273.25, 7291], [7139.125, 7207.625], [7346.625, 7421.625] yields 0.1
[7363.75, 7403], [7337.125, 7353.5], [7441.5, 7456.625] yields 0.4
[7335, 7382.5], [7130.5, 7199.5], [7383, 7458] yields 1.2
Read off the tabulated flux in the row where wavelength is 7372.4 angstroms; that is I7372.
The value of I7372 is 0.8622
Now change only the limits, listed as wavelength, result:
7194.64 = 0.8532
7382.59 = 0.8552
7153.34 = 0.7888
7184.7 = 0.7012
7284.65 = 0.7453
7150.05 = 0.7824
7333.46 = 1.014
